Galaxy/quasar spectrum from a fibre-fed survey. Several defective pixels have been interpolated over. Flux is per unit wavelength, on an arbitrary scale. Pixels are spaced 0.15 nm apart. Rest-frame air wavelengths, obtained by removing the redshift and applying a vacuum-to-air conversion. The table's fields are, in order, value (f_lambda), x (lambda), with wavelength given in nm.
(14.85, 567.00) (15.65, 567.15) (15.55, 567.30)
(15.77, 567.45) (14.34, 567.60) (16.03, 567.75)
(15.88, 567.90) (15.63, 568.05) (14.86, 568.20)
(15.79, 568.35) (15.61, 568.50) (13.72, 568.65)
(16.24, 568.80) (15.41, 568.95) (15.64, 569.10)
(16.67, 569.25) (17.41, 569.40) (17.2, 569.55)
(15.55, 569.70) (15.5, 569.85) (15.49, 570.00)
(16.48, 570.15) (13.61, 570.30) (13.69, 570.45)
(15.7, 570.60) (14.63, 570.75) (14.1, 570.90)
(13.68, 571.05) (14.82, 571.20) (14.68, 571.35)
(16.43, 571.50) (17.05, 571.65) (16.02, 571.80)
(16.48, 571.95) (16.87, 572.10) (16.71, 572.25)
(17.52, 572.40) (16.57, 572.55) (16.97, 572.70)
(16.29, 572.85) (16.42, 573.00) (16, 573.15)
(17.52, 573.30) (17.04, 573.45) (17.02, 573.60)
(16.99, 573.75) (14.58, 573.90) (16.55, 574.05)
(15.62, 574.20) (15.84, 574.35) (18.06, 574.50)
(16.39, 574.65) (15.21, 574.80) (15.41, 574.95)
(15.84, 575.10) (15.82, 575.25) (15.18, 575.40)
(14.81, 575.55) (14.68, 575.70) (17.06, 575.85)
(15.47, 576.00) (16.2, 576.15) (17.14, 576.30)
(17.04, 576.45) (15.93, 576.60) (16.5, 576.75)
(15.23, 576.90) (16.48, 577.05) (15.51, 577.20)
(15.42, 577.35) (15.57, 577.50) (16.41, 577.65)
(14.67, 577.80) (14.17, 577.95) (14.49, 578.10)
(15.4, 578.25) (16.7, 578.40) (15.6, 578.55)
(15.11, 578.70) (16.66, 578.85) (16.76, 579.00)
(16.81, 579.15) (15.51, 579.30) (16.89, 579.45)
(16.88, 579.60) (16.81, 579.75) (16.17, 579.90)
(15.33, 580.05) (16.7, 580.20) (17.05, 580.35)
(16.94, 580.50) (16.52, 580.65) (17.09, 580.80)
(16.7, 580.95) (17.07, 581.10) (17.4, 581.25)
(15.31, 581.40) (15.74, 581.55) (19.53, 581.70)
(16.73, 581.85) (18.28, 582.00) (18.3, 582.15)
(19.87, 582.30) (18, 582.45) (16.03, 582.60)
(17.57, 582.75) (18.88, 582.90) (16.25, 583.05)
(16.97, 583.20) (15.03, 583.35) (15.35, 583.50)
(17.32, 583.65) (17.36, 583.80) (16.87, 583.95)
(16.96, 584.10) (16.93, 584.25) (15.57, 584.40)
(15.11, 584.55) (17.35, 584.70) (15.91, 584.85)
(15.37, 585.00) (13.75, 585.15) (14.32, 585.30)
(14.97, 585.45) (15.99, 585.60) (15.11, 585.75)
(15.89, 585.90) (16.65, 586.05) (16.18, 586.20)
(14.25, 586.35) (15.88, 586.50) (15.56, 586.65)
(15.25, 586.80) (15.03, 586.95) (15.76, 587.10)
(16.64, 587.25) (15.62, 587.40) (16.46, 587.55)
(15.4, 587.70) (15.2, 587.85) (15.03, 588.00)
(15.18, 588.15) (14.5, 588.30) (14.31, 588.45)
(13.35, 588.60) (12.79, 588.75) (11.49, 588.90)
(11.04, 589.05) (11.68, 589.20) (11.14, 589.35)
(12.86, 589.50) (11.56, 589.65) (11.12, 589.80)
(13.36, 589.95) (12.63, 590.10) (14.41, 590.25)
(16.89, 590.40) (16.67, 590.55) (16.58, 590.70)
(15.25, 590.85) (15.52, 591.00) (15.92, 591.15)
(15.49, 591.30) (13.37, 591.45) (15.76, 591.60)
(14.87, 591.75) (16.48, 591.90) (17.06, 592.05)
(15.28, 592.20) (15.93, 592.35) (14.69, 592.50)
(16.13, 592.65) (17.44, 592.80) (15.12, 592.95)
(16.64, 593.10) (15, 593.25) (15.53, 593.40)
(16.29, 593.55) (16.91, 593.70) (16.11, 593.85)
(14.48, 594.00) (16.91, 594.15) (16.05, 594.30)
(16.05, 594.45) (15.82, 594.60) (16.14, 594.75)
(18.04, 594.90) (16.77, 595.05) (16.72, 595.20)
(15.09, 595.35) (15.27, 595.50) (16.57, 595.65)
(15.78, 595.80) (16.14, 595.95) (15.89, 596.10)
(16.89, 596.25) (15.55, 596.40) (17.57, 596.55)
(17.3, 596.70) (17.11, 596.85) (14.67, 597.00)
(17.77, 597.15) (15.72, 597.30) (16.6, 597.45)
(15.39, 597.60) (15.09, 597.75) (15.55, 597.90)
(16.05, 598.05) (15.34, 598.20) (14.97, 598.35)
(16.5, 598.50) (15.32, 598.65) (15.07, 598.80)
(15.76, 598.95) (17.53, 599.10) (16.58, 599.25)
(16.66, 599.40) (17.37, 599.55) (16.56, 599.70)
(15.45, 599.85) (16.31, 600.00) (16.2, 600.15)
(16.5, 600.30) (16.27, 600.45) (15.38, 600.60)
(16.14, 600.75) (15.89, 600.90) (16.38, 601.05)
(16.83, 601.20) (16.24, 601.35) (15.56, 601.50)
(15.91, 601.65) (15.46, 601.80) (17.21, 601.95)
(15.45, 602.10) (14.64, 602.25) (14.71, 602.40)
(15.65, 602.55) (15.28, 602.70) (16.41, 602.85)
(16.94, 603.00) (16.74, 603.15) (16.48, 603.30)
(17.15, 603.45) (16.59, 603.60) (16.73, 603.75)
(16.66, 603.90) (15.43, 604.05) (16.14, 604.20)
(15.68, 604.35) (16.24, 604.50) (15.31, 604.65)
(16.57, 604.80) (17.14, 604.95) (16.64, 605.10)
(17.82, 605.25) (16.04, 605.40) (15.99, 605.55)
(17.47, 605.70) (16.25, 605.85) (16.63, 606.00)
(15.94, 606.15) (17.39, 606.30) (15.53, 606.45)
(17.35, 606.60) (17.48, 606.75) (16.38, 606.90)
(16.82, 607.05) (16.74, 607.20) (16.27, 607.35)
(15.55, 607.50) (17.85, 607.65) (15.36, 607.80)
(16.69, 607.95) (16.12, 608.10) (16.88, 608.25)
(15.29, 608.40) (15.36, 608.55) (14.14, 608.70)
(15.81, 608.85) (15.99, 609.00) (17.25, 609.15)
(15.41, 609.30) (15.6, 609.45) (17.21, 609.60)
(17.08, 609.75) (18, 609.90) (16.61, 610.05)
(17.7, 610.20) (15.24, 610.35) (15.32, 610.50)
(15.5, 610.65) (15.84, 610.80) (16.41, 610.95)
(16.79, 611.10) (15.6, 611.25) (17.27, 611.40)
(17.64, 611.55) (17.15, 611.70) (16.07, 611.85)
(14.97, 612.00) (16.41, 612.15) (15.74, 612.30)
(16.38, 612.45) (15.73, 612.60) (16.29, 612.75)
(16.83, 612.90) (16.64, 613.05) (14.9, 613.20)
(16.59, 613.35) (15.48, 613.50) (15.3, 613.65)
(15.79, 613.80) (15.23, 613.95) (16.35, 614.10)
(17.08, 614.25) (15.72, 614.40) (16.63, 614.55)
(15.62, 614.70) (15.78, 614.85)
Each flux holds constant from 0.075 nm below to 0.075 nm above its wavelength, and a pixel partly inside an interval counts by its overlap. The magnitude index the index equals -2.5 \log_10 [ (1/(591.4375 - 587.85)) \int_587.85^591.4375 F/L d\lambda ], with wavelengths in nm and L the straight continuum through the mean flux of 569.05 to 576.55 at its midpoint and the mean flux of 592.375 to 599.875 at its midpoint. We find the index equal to 0.16 mag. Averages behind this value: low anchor 16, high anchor 16.1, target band 13.9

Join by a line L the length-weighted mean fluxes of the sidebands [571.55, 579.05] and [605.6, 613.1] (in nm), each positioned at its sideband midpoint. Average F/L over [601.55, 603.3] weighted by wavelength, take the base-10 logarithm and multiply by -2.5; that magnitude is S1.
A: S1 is 0.03 mag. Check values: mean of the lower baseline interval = 16.1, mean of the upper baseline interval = 16.4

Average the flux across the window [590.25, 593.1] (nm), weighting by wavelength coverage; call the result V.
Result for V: 15.8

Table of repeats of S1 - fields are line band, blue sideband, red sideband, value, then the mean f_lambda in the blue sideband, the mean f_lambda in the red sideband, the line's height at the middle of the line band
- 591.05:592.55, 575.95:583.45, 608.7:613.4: 0.06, 16.5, 16.3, 16.4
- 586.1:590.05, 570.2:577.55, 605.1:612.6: 0.14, 15.9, 16.4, 16.1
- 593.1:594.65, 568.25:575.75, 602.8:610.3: 0.02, 15.9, 16.5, 16.2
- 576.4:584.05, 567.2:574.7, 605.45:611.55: -0.03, 15.9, 16.4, 16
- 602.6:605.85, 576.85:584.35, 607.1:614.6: -0.01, 16.5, 16.2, 16.3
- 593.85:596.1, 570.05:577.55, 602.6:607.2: 0.01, 15.9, 16.5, 16.3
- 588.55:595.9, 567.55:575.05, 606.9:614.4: 0.07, 15.9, 16.2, 16.1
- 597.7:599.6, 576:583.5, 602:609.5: 0.02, 16.5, 16.2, 16.3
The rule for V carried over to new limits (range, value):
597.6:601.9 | 16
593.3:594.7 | 16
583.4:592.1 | 15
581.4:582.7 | 17.7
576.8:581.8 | 16.2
